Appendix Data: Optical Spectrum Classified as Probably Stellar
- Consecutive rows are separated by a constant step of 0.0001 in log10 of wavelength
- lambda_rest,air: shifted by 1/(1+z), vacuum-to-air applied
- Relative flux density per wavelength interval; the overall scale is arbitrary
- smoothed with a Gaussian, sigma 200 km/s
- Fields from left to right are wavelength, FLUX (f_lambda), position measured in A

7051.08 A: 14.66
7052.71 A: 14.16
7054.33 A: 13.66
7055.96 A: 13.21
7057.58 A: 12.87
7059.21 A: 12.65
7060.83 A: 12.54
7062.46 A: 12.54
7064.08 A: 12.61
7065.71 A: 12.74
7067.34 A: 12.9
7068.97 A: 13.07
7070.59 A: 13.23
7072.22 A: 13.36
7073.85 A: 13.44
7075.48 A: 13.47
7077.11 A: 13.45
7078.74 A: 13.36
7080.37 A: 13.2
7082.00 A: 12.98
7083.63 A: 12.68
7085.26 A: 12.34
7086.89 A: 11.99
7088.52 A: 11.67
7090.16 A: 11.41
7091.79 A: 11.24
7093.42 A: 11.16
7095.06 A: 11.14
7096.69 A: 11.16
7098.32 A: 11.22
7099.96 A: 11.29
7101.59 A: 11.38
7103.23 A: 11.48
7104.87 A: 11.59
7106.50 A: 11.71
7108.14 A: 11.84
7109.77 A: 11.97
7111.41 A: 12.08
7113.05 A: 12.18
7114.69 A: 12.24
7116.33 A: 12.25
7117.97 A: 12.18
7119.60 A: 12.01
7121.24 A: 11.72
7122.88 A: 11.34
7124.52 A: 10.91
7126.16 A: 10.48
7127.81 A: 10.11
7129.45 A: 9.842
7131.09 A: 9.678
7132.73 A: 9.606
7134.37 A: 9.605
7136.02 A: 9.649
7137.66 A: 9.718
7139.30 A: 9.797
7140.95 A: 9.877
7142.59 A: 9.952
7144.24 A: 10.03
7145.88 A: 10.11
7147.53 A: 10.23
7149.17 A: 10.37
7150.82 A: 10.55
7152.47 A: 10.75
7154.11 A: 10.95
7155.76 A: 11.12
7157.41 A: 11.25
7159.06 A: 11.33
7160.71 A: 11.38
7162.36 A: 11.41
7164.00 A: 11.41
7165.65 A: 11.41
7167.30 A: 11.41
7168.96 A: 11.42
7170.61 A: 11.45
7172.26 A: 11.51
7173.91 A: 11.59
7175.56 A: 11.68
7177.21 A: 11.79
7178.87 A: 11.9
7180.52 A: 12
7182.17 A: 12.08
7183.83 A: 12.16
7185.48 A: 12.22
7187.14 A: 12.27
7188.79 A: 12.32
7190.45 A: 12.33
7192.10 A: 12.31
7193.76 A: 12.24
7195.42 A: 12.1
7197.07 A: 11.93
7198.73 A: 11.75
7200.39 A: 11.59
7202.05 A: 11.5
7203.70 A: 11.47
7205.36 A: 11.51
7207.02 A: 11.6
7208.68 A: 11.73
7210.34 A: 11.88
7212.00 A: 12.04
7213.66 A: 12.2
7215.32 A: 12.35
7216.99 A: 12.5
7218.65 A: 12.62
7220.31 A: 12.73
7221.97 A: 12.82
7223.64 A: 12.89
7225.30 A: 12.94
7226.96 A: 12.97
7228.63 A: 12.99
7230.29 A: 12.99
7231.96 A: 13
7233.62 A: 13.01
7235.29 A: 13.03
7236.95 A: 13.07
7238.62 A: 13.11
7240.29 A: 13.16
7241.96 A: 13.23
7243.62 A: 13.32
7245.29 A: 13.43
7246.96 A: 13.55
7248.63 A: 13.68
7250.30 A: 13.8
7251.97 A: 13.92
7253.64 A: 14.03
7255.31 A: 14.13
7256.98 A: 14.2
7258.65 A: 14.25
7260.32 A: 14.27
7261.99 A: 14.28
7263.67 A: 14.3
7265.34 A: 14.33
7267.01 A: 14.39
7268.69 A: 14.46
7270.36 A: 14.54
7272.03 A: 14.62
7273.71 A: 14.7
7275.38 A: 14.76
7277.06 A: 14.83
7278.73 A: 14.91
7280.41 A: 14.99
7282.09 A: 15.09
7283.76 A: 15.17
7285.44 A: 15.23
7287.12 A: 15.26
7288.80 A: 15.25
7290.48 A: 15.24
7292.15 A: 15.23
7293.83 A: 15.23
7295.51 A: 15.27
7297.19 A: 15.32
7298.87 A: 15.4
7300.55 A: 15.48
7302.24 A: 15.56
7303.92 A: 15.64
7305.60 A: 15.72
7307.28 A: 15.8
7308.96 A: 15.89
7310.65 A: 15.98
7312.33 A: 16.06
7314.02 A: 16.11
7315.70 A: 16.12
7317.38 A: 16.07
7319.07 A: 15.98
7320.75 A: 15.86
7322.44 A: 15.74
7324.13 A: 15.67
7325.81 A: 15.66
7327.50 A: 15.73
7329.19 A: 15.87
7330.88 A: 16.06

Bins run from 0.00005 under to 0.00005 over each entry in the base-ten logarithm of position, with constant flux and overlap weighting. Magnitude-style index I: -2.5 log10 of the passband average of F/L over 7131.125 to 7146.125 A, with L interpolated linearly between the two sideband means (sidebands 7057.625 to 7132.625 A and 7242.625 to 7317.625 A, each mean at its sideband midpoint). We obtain 0.28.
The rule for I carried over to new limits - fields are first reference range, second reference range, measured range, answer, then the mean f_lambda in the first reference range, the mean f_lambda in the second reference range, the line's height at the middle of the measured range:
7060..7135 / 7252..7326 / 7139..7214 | 0.16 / 11.9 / 15.1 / 13.2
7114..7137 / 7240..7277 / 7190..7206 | 0.06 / 10.8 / 14.1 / 12.6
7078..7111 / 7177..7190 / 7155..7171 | 0.06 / 11.8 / 12.1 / 12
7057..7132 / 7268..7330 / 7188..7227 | 0.14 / 12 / 15.4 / 13.9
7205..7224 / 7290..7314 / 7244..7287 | -0.02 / 12.2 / 15.6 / 14.2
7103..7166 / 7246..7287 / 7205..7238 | 0.06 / 10.9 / 14.4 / 13.2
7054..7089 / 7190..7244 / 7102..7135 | 0.14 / 12.9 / 12.4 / 12.8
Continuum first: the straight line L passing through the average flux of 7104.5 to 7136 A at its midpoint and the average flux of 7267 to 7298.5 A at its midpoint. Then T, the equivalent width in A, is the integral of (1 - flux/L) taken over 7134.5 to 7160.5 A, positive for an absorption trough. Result 3.2 A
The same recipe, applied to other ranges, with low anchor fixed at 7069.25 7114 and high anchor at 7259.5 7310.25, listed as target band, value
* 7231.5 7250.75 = 1.49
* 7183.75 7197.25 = 1.40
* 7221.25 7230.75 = 0.83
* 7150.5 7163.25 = 1.96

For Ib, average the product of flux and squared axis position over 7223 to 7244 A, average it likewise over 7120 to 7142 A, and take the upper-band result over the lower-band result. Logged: 1.32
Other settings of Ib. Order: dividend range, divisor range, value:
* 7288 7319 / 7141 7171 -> 1.50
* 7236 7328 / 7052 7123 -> 1.27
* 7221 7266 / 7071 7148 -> 1.23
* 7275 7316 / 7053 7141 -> 1.38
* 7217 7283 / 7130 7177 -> 1.32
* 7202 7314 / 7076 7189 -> 1.28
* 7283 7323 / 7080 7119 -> 1.40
